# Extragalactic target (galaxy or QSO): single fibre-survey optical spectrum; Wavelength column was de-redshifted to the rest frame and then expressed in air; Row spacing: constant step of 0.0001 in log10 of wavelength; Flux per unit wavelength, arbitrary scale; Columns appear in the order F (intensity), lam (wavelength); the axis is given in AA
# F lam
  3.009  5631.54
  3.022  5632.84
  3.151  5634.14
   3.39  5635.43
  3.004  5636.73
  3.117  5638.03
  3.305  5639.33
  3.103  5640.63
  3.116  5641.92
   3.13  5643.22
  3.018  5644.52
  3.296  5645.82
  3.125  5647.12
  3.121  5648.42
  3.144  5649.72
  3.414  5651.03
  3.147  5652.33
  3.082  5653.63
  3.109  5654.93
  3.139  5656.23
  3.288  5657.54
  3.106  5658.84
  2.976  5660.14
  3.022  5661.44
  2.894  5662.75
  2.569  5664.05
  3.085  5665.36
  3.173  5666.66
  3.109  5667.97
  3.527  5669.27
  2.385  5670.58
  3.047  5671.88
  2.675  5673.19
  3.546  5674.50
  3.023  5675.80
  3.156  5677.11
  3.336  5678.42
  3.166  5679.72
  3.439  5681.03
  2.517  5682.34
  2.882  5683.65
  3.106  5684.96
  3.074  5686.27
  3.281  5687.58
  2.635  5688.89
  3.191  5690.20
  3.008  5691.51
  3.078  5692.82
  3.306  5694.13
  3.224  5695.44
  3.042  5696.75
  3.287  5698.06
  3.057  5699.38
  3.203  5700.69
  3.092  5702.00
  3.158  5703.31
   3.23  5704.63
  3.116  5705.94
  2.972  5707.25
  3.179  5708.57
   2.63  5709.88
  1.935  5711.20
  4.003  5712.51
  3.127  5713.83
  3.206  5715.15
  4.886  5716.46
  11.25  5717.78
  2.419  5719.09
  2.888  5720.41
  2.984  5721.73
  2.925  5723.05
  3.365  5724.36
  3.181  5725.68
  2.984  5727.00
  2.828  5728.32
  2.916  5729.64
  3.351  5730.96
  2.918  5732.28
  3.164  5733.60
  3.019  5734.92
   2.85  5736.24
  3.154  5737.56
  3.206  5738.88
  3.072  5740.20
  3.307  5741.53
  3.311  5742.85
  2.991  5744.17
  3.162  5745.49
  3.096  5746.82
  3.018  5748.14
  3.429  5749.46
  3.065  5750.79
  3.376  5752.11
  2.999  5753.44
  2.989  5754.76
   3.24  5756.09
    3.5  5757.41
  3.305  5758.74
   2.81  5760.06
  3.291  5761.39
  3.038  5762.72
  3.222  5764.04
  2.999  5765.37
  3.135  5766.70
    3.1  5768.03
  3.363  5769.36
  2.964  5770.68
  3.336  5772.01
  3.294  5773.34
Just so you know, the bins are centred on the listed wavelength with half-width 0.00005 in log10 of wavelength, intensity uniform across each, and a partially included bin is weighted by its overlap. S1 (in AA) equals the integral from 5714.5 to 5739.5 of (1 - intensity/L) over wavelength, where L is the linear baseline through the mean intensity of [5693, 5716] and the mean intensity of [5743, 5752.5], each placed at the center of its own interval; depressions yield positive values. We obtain -3.27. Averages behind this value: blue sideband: 3.12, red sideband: 3.17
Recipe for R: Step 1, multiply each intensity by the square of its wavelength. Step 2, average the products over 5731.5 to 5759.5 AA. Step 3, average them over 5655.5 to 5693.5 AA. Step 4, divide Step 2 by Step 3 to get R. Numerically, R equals 1.1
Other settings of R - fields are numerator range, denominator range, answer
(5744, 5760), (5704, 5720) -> 0.84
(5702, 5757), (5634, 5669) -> 1.09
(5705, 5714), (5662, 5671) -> 1.02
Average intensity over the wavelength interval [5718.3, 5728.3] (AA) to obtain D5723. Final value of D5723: 3.07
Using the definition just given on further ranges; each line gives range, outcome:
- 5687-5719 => 3.49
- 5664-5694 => 3.06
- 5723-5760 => 3.13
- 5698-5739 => 3.36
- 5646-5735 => 3.21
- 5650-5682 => 3.09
